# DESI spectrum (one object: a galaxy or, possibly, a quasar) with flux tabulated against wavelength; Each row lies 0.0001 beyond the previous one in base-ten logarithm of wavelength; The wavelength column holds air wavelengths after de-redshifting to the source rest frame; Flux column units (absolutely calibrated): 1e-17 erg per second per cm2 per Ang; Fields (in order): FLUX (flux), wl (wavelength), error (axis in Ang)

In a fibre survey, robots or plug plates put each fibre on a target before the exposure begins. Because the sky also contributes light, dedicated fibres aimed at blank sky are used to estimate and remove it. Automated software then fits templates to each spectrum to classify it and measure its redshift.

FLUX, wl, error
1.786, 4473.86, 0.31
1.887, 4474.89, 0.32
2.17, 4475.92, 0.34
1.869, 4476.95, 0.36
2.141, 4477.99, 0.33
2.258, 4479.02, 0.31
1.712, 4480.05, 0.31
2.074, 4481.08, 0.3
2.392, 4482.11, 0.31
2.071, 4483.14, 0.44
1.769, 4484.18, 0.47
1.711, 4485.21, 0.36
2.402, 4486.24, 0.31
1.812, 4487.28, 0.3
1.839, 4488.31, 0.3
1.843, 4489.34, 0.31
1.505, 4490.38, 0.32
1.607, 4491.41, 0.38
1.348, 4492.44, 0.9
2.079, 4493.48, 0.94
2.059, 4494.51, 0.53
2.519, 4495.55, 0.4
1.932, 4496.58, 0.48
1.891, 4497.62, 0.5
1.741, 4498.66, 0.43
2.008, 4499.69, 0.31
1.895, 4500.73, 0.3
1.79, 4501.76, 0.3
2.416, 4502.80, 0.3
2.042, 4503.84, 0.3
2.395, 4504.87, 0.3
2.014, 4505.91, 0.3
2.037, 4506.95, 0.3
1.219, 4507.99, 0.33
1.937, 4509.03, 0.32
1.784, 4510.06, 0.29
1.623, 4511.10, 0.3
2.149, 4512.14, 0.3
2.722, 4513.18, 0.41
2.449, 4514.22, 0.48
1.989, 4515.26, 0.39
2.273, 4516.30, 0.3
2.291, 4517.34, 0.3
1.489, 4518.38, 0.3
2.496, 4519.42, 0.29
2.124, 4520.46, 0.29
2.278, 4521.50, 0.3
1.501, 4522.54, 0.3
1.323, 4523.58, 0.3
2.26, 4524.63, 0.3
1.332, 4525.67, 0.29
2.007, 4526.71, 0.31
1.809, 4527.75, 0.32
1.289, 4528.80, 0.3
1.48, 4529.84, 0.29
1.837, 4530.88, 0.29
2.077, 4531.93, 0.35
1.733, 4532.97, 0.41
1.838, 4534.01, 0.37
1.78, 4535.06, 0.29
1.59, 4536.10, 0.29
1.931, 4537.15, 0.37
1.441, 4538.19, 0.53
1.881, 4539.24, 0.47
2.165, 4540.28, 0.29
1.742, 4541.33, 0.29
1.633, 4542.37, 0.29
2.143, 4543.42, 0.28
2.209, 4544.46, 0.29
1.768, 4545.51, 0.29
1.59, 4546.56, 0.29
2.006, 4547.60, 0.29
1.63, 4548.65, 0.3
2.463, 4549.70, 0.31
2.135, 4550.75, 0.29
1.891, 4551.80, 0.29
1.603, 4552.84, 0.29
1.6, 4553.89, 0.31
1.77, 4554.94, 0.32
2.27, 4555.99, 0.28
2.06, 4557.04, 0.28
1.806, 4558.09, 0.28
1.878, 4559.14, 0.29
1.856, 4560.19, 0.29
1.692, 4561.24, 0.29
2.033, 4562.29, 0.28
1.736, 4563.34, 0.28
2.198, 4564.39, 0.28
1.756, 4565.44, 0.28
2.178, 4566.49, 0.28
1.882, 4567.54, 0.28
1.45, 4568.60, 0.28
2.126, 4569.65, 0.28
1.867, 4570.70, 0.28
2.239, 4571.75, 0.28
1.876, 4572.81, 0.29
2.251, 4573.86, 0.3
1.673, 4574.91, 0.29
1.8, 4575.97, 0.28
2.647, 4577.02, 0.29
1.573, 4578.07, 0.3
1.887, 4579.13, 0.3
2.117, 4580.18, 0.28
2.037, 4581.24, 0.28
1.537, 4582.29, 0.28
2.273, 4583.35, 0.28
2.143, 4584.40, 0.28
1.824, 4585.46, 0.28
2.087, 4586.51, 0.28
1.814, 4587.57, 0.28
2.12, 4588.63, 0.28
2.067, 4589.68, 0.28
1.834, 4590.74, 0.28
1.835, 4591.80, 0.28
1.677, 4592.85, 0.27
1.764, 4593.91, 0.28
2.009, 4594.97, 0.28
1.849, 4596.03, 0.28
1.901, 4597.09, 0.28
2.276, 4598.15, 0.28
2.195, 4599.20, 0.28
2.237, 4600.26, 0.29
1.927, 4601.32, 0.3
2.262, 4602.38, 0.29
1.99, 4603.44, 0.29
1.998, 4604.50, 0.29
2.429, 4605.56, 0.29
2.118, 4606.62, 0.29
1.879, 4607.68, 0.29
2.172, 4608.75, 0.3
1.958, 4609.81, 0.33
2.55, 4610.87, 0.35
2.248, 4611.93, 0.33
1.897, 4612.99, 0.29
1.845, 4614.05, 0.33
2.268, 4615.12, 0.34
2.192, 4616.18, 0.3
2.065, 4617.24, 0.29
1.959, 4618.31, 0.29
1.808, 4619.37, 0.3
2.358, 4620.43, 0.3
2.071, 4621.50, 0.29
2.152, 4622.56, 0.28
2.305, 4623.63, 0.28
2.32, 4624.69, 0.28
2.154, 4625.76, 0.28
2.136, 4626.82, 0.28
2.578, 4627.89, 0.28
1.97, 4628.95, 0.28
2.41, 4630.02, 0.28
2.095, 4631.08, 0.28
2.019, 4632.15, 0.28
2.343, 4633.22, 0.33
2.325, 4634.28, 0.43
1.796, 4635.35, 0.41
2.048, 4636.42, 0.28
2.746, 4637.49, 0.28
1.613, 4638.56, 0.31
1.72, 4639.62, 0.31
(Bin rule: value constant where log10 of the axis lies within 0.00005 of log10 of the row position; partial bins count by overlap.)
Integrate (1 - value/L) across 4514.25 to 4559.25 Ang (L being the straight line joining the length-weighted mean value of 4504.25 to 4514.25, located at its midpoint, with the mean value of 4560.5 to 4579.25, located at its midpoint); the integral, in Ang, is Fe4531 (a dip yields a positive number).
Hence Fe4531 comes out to 2.3 Ang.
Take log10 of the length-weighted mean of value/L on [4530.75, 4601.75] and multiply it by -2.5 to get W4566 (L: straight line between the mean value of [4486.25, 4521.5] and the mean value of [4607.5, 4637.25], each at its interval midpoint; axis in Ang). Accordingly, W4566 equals 0.08 mag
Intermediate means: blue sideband 1.99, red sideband 2.15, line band 1.92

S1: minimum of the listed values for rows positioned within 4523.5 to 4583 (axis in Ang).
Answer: 1.289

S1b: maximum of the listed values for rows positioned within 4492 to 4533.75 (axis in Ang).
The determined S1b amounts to 2.722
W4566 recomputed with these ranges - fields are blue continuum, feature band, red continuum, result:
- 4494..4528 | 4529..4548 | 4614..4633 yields 0.12 mag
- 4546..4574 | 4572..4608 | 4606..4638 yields 0.02 mag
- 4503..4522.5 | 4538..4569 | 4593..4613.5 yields 0.10 mag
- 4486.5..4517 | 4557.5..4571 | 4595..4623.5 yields 0.09 mag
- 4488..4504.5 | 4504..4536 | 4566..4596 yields 0.00 mag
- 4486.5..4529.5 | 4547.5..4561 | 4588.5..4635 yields 0.05 mag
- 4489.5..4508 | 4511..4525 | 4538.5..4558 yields -0.08 mag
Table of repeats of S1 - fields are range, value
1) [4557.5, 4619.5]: 1.45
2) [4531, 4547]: 1.441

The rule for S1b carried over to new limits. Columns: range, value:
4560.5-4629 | 2.647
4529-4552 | 2.463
